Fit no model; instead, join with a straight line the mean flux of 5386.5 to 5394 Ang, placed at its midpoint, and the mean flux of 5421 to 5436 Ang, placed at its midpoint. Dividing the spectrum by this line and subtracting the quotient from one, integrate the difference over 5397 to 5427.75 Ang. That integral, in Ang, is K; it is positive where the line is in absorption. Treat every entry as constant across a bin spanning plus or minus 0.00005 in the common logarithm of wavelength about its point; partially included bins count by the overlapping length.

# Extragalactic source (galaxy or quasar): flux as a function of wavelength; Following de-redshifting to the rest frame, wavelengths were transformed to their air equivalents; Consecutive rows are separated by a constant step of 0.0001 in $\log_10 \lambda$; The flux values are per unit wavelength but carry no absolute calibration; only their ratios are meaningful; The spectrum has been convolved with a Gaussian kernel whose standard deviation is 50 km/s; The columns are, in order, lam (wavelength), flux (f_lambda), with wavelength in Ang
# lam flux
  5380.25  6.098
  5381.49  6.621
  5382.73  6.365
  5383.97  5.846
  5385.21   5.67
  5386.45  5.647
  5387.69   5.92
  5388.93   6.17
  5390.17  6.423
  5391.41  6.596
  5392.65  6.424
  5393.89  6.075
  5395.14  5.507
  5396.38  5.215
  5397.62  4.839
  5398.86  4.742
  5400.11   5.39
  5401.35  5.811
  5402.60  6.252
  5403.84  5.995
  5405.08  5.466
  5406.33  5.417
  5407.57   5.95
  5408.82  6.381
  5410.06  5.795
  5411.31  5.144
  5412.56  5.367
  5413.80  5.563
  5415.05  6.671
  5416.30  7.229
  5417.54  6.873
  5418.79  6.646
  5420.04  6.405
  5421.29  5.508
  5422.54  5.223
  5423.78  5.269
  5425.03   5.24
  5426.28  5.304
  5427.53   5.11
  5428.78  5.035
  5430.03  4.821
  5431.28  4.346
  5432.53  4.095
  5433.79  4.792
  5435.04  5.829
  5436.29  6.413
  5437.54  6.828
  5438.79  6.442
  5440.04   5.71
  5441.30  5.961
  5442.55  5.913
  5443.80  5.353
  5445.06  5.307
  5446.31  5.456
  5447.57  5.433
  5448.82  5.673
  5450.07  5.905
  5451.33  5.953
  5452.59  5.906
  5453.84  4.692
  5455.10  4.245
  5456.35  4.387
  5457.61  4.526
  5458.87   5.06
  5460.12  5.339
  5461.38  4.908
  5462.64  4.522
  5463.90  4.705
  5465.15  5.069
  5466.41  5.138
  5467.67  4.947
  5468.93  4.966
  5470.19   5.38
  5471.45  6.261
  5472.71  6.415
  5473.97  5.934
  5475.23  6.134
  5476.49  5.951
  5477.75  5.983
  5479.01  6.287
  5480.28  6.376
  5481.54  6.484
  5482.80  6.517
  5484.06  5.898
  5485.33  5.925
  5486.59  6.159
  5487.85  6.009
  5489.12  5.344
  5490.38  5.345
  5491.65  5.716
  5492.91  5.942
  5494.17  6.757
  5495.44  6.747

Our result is -1.1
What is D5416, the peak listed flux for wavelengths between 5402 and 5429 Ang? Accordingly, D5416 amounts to 7.229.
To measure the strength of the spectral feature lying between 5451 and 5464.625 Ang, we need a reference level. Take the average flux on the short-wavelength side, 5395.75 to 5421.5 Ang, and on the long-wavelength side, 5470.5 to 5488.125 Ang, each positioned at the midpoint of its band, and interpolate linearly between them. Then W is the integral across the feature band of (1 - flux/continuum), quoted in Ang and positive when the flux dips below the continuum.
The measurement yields 2.6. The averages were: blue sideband 5.85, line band 4.91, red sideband 6.16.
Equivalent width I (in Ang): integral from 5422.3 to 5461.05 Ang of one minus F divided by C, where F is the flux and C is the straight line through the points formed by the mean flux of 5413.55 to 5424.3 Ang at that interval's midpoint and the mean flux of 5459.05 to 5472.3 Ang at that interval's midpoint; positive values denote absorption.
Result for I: 2.3 Ang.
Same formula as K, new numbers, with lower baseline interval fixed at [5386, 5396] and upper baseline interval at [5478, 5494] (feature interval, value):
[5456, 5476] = 2.6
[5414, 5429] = 0.4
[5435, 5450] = 0.5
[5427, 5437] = 1.6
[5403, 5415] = 0.7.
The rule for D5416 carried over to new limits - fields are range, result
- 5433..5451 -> 6.828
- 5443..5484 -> 6.517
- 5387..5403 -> 6.596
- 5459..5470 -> 5.339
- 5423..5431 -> 5.304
